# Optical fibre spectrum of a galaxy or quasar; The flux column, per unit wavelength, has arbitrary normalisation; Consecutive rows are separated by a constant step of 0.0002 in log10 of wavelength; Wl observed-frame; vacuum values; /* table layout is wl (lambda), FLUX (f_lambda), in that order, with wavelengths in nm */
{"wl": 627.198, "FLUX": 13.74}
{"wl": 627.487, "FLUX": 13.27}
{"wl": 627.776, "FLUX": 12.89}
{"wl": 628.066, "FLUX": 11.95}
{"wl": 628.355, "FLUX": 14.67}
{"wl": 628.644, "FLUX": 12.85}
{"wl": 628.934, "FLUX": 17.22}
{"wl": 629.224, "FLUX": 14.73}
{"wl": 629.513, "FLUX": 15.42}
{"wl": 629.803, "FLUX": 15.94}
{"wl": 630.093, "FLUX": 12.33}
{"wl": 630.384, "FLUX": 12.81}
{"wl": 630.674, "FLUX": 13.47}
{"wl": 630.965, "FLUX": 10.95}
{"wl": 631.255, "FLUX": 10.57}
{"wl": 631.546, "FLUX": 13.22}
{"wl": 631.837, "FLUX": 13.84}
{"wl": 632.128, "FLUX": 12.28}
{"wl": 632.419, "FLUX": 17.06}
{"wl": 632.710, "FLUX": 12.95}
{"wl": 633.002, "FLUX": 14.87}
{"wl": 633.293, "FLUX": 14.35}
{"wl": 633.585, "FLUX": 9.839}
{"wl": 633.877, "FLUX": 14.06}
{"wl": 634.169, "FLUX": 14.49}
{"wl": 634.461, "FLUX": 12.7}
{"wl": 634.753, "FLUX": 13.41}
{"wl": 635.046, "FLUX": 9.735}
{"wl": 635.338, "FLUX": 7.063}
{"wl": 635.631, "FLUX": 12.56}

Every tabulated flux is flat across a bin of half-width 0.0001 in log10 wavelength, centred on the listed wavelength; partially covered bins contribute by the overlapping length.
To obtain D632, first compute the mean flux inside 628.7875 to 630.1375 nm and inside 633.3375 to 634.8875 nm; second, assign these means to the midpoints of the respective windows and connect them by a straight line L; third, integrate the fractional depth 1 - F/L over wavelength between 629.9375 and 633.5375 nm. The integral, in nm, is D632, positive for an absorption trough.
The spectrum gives 0.25 nm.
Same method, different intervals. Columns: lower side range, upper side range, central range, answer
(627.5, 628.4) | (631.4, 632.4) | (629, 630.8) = -0.13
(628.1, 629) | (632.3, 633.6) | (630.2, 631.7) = 0.21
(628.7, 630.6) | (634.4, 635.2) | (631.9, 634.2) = -0.17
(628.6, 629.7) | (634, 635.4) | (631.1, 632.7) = 0.02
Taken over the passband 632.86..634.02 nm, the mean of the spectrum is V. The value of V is 13.3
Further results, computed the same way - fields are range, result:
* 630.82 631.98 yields 12.1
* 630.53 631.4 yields 11.7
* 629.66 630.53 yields 13.7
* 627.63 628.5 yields 13.2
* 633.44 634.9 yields 12.9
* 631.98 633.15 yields 14.3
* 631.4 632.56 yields 14.1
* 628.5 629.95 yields 15.2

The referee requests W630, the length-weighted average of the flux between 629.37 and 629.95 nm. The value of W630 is 15.7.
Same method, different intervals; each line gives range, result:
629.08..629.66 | 15.1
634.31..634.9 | 13.1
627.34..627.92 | 13.1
